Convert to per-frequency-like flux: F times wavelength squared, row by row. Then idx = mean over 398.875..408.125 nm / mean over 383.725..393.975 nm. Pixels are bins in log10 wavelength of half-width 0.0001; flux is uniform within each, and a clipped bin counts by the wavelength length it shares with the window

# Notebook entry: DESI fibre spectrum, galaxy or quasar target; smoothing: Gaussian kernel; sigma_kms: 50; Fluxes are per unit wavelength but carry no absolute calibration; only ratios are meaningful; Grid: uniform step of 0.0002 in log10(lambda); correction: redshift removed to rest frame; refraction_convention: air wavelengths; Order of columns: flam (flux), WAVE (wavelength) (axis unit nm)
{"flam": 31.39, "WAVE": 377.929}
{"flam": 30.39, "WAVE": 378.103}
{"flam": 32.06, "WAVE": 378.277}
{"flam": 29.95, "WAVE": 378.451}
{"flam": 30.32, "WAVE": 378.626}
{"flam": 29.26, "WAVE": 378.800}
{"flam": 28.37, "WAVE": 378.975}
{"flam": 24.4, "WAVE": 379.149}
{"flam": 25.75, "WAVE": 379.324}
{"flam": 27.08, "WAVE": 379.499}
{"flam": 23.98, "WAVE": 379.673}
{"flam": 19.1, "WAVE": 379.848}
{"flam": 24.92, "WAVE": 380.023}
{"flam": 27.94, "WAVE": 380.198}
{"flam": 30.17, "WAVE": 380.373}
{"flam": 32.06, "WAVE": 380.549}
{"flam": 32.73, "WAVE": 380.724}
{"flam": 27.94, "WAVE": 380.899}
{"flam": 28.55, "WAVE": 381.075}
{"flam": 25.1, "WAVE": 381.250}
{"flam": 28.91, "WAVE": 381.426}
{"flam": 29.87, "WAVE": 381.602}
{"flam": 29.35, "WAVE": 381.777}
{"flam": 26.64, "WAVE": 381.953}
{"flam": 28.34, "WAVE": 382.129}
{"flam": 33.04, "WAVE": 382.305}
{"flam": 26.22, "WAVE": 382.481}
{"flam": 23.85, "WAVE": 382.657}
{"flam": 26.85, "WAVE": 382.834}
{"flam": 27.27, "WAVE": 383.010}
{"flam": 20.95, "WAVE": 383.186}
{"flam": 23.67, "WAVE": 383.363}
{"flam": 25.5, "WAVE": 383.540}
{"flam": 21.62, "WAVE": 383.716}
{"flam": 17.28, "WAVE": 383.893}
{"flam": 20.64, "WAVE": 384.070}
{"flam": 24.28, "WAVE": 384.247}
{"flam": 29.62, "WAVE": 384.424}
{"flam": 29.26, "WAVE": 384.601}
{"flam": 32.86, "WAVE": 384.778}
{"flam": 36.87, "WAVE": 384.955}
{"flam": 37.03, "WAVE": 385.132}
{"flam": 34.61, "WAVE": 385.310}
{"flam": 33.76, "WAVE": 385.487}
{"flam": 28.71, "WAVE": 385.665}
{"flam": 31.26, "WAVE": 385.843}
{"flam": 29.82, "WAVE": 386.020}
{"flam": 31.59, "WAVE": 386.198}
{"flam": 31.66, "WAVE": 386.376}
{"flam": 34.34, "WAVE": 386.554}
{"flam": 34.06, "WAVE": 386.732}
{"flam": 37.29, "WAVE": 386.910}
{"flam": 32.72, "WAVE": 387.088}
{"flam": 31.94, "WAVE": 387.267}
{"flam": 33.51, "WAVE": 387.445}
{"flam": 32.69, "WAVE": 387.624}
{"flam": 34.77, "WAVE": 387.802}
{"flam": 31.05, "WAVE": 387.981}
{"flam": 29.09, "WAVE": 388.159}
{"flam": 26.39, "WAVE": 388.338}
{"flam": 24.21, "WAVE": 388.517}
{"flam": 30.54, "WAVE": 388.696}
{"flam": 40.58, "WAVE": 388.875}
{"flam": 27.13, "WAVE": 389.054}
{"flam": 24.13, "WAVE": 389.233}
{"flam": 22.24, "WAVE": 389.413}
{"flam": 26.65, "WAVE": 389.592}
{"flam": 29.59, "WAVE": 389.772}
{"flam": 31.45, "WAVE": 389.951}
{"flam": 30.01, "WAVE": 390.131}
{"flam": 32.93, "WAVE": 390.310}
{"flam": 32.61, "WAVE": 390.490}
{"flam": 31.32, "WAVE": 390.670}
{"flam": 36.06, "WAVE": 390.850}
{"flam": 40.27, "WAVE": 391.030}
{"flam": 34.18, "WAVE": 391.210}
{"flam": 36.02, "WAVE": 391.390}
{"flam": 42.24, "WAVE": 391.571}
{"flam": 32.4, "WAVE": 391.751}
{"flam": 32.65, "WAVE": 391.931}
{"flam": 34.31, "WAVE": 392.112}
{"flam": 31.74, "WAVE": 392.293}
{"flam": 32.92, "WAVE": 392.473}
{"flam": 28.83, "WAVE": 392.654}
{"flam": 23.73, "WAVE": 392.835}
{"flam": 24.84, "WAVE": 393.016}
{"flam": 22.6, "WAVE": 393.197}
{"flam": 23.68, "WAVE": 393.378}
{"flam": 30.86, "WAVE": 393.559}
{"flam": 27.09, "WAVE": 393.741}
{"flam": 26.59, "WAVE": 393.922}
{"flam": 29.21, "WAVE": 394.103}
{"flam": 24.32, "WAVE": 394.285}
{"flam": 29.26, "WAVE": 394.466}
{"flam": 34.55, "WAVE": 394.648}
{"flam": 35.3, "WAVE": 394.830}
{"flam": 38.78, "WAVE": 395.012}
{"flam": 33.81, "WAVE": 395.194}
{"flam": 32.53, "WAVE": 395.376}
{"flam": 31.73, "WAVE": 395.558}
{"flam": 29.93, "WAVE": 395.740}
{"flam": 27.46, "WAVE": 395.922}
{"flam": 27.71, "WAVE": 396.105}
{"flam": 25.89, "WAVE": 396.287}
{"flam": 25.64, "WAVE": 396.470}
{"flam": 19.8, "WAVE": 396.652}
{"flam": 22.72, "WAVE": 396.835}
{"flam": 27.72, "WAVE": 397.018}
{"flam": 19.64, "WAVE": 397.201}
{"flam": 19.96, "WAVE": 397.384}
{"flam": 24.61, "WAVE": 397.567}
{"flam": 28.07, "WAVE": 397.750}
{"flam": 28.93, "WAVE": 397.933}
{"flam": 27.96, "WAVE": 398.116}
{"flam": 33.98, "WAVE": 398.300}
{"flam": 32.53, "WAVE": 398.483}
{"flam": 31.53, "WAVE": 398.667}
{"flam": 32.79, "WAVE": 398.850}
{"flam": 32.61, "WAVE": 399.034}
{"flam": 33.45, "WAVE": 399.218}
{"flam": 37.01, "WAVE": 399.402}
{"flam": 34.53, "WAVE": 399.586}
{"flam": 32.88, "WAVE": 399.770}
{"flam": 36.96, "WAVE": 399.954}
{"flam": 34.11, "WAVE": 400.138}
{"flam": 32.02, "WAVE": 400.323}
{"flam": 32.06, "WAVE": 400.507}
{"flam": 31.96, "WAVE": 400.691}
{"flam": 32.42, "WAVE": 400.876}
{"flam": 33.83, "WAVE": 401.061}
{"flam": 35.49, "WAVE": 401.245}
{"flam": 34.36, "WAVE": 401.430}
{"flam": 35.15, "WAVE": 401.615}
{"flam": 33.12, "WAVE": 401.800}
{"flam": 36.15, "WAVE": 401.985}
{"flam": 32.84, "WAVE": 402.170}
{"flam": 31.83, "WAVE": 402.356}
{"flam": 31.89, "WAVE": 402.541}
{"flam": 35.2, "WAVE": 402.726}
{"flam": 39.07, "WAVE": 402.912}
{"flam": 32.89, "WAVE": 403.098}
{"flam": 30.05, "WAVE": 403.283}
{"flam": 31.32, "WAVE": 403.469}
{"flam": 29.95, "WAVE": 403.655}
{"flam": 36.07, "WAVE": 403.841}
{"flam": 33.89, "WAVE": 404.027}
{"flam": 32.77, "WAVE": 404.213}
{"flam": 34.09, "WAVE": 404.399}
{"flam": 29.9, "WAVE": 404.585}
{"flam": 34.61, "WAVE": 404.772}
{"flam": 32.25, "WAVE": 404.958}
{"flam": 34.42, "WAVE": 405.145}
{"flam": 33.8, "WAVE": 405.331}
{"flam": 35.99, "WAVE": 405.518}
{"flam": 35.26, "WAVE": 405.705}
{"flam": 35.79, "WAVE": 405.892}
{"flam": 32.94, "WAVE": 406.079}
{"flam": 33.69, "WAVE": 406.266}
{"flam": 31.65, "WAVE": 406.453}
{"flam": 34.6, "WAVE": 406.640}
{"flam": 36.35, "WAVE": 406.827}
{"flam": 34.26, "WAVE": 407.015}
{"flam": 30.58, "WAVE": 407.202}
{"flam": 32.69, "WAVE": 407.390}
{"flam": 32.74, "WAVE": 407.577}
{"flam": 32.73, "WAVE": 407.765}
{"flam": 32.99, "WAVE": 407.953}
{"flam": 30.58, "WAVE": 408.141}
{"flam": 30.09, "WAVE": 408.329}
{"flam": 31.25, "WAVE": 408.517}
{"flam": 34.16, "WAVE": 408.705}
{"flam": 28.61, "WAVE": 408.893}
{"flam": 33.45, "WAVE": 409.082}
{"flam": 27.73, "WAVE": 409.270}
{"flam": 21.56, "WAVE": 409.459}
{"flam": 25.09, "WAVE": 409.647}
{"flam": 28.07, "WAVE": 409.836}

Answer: 1.18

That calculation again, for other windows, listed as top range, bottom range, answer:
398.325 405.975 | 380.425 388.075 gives 1.25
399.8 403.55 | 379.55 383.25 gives 1.36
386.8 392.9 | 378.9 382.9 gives 1.21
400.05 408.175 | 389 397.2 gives 1.19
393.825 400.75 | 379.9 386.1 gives 1.15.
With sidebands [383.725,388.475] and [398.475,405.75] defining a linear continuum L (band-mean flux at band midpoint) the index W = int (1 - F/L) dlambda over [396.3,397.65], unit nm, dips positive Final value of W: 0.40 nm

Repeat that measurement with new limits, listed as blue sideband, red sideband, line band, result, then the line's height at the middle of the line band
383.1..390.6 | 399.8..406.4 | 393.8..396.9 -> 0.26 nm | 31.8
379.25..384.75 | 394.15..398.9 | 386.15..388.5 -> -0.42 nm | 27.3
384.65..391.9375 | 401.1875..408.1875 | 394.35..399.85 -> 0.53 nm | 32.9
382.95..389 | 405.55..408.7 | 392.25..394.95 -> 0.24 nm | 31.2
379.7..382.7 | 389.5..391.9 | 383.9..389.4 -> 0.04 nm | 31.1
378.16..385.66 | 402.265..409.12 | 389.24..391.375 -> -0.13 nm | 29.7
